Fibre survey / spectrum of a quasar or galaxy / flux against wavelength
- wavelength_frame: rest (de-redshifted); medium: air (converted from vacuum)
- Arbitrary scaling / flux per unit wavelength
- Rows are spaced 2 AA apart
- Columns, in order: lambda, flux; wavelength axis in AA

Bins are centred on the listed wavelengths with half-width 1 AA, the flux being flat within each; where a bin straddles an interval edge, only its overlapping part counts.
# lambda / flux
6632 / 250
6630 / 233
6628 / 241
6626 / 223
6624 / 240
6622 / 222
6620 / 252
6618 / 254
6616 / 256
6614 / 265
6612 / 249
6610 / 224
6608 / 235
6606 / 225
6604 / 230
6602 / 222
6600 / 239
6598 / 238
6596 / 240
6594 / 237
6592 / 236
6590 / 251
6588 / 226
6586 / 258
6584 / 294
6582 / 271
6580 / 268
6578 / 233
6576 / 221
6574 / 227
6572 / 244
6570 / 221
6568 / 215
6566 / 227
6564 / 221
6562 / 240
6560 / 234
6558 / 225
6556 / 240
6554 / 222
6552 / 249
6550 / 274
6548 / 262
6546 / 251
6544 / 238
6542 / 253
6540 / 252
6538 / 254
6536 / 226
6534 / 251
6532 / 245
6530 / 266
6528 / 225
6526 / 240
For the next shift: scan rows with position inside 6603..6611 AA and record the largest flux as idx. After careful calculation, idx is 235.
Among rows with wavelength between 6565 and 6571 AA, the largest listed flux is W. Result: 227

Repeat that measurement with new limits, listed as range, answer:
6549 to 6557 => 274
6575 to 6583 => 271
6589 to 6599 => 251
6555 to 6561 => 240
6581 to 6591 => 294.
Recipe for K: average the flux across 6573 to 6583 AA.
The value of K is 244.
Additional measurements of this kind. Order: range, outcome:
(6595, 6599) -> 239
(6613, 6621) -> 257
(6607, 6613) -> 236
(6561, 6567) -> 229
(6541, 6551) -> 256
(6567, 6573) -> 227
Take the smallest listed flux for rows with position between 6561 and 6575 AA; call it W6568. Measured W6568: 215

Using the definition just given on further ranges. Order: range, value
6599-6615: 222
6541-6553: 238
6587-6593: 226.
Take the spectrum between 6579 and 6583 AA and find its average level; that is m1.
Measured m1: 270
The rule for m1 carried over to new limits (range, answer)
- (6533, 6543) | 247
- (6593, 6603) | 235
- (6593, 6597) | 238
